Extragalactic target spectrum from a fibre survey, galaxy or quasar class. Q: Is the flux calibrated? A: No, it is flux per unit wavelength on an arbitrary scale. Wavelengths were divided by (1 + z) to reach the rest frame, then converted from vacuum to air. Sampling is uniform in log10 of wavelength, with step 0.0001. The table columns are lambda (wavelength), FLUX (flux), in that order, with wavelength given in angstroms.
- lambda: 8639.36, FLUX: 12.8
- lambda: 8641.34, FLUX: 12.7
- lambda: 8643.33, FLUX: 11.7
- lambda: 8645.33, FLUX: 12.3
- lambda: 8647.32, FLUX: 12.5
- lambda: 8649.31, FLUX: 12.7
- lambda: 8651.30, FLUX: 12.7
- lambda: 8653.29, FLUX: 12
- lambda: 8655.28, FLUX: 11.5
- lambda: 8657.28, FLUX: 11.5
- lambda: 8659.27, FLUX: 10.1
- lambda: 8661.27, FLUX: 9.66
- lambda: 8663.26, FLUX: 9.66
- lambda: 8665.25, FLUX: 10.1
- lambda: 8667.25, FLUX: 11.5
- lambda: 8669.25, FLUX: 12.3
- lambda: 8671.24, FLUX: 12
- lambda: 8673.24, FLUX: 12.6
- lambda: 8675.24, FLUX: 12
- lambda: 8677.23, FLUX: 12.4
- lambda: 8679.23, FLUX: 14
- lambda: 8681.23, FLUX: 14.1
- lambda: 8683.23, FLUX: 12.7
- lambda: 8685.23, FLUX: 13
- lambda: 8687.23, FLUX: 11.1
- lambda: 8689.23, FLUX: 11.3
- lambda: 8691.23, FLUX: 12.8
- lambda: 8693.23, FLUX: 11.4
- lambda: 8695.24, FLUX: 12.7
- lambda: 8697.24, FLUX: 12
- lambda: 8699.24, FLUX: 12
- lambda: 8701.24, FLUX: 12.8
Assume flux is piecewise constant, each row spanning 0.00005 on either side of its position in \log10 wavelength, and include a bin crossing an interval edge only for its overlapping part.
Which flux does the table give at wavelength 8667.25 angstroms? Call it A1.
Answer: 11.5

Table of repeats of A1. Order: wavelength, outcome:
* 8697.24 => 12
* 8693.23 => 11.4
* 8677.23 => 12.4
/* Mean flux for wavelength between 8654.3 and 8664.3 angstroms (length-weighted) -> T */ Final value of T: 10.5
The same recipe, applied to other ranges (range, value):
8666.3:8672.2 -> 11.9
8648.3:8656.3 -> 12.2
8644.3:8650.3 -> 12.5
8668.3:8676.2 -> 12.2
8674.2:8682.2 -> 13.1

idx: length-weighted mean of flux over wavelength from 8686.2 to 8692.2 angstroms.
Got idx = 11.7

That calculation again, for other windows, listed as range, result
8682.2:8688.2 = 12.3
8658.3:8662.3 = 9.87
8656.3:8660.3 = 10.8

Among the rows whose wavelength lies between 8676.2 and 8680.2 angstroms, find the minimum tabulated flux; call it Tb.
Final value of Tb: 12.4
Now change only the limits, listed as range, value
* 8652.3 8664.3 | 9.66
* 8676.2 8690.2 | 11.1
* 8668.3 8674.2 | 12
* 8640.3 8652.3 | 11.7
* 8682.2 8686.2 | 12.7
